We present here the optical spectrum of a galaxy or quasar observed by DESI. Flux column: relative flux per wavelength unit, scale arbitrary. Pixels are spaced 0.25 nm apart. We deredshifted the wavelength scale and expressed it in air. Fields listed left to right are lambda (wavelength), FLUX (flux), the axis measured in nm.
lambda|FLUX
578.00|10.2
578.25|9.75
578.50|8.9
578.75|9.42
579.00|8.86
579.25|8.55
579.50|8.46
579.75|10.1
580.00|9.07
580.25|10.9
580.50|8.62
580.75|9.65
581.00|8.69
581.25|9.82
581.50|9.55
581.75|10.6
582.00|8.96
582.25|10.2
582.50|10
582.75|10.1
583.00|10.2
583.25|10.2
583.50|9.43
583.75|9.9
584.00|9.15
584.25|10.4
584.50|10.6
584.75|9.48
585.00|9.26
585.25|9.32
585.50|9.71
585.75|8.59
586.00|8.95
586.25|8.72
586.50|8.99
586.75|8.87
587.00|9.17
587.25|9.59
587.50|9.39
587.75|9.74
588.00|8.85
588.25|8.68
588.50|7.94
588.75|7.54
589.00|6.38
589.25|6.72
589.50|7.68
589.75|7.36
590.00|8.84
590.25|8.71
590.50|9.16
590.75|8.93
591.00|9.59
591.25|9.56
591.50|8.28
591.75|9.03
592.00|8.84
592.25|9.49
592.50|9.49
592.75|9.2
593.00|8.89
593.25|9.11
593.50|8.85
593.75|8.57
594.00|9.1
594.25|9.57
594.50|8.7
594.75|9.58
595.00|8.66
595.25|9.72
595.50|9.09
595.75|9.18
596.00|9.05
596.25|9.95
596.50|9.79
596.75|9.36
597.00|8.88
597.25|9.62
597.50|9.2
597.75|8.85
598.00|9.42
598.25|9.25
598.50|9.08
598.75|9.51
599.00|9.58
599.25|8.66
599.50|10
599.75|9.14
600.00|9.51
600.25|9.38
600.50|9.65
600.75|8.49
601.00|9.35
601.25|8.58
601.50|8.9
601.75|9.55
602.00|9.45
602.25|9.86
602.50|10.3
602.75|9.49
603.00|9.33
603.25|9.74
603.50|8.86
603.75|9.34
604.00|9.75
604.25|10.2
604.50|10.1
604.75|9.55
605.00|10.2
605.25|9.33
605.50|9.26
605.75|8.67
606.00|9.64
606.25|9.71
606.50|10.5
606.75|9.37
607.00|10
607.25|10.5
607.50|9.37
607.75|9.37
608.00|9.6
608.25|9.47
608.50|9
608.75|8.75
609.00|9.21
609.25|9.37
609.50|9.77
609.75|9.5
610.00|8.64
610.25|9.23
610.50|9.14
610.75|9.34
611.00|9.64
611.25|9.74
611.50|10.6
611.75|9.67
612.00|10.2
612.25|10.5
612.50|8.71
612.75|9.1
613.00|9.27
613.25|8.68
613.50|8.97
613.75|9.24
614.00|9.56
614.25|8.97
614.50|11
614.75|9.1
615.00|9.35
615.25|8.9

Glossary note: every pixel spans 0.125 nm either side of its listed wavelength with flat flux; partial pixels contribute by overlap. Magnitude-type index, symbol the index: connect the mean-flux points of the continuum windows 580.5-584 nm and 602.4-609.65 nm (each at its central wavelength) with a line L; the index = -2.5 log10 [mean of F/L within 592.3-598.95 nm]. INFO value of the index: 0.05 mag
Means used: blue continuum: 9.73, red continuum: 9.57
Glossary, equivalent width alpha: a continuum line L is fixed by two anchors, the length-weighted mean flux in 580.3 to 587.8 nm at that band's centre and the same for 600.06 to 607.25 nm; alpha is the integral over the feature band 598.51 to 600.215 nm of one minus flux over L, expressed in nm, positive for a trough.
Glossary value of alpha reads 0.03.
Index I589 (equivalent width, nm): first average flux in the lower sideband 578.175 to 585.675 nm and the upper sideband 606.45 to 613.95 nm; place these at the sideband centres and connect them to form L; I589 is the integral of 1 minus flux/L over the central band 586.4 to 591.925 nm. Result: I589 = 0.56 nm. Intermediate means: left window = 9.59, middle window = 8.59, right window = 9.47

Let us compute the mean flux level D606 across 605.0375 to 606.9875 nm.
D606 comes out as 9.56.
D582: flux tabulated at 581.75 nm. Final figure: 10.6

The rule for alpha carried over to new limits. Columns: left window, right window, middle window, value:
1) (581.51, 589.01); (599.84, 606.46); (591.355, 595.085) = 0.15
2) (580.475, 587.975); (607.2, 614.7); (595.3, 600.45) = 0.09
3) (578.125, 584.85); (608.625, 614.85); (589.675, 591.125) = 0.11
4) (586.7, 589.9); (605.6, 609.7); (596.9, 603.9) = -0.21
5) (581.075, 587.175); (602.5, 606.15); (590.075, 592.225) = 0.12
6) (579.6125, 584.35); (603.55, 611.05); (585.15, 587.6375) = 0.15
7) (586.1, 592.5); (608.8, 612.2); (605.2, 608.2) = -0.07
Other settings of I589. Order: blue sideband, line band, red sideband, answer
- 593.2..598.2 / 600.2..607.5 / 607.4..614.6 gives -0.17 nm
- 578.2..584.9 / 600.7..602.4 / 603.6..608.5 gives 0.08 nm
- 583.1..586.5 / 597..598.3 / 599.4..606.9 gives 0.04 nm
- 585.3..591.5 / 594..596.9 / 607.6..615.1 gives -0.14 nm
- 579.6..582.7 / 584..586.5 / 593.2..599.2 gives 0.04 nm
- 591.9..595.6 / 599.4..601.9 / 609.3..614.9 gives 0.00 nm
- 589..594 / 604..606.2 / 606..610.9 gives -0.07 nm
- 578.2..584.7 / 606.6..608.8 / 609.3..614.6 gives -0.01 nm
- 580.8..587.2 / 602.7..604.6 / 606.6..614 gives -0.02 nm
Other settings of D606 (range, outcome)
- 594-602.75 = 9.32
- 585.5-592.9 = 8.72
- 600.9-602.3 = 9.25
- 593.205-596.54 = 9.2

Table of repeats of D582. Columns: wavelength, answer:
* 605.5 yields 9.26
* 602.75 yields 9.49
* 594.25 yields 9.57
